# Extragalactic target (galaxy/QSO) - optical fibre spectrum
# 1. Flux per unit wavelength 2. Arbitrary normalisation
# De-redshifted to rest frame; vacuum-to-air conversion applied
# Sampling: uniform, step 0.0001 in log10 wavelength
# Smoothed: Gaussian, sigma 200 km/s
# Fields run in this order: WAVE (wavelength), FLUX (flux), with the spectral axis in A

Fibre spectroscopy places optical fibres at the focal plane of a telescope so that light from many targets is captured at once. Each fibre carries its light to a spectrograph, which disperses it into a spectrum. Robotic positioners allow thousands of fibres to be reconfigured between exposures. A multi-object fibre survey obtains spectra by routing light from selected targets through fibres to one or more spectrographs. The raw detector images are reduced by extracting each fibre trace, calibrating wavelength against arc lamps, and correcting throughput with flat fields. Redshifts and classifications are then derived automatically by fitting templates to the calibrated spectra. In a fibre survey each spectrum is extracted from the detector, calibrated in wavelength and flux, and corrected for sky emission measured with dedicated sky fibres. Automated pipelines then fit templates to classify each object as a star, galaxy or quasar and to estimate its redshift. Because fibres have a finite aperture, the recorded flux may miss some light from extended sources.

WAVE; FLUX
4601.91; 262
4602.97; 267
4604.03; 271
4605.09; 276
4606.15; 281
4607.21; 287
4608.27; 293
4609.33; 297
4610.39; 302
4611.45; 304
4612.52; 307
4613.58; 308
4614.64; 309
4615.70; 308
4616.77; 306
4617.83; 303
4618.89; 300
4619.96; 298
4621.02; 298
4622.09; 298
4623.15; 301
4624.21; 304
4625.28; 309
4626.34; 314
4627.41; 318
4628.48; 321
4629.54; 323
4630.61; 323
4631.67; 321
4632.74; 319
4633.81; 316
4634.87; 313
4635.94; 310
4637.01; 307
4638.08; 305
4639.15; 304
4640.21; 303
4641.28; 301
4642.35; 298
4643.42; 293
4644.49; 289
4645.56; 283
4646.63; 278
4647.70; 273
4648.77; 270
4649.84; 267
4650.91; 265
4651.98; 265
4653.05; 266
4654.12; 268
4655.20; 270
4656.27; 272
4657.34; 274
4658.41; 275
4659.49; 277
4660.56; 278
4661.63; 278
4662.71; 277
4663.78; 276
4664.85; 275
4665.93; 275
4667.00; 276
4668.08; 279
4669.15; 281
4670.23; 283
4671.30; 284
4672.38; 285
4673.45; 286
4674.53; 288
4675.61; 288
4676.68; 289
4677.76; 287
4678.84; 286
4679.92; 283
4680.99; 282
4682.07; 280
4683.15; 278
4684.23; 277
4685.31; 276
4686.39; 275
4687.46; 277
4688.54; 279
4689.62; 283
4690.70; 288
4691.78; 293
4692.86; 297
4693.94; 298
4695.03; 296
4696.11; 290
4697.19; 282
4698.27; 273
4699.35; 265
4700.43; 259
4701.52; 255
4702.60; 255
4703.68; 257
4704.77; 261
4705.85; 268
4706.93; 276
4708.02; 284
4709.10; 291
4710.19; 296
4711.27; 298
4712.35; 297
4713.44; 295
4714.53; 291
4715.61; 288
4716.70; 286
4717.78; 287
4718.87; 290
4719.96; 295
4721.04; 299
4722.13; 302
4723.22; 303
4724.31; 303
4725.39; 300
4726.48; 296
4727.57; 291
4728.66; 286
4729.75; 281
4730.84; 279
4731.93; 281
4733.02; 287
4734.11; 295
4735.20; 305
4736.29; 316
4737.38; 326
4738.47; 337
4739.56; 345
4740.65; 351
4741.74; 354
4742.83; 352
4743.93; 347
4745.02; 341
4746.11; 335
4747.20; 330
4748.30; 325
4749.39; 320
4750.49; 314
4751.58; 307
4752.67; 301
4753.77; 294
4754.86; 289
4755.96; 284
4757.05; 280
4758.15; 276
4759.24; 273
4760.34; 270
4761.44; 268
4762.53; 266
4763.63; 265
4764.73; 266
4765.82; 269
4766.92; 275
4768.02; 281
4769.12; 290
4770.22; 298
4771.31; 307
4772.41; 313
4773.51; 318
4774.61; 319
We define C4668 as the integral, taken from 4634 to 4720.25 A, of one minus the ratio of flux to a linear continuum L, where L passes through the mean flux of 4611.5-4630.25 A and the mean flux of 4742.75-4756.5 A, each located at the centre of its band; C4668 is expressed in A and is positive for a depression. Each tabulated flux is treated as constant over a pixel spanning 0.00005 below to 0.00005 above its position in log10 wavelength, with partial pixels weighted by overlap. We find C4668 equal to 8.0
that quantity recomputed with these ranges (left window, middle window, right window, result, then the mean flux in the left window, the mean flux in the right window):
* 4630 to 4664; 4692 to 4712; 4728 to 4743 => 1.7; 288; 313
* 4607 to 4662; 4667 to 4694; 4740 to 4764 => 1.5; 296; 307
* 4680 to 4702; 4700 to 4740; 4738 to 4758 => 1.4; 280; 322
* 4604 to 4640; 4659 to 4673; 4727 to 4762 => 1.2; 305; 307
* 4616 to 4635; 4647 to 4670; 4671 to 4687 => 1.6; 310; 283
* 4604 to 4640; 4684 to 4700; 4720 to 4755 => 1.4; 305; 312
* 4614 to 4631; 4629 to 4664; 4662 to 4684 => 0.8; 308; 282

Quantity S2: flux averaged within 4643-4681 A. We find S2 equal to 278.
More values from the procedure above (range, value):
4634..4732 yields 284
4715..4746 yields 308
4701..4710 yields 269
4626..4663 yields 292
